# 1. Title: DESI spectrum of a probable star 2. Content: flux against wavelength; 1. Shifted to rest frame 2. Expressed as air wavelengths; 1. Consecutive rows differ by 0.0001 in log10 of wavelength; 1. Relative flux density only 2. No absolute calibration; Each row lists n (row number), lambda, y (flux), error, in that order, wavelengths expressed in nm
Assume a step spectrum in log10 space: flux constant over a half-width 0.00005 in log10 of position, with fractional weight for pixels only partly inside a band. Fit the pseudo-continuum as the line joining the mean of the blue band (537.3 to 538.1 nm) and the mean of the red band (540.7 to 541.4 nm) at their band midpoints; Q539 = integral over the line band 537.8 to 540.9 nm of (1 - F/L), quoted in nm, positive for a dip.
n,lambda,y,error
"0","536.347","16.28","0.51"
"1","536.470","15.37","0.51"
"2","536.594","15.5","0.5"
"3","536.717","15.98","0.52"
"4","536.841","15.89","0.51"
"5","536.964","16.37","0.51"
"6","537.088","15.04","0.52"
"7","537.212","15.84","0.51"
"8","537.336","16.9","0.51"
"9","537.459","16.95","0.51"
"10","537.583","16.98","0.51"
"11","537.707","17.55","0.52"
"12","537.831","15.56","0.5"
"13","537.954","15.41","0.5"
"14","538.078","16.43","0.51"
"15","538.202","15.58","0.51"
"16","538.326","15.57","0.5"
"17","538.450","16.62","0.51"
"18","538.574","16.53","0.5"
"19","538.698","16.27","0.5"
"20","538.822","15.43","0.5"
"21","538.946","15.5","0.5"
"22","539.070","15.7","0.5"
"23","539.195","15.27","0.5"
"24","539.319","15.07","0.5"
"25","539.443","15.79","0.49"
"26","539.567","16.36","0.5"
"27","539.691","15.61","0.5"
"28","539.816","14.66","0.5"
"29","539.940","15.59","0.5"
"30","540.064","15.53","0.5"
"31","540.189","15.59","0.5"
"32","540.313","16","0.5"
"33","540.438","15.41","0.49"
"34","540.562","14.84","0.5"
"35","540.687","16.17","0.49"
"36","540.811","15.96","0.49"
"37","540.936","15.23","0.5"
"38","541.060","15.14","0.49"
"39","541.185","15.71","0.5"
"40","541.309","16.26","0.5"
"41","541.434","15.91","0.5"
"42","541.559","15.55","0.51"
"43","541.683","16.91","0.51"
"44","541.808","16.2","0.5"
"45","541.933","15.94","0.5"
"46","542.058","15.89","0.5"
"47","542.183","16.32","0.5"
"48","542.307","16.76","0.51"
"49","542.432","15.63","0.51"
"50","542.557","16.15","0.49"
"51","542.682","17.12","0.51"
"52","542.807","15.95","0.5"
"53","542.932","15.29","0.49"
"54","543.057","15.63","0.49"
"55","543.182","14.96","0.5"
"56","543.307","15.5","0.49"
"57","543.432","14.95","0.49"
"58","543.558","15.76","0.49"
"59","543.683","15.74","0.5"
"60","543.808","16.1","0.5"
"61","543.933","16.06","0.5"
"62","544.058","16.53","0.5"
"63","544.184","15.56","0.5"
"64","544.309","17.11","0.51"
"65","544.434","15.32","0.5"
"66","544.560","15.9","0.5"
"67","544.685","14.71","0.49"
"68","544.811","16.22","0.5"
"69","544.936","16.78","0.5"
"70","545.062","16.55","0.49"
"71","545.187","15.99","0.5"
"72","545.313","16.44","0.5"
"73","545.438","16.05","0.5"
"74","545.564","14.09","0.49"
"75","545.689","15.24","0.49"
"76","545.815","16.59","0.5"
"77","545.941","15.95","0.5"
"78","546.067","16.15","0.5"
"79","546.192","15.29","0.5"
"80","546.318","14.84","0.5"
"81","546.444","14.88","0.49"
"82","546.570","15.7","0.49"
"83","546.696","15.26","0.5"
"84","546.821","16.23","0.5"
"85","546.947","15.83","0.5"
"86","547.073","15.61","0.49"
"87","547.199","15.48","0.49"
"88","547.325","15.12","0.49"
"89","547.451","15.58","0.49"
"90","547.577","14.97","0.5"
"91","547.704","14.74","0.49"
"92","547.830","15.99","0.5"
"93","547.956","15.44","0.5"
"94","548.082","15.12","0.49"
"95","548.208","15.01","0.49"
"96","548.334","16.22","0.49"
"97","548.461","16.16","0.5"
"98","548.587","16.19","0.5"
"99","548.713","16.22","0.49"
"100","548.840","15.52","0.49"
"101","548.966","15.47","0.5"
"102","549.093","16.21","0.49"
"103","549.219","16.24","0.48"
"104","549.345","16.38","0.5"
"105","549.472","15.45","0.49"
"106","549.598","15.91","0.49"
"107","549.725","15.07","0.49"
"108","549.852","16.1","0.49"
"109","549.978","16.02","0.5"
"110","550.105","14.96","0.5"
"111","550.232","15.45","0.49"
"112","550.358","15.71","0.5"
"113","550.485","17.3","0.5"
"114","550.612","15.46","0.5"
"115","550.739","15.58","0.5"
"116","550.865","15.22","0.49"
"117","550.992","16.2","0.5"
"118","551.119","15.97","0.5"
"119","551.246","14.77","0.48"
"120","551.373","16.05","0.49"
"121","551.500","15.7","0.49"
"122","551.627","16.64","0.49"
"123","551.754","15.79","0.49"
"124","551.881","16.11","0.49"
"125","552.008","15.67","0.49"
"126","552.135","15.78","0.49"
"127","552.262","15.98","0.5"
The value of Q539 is 0.09 nm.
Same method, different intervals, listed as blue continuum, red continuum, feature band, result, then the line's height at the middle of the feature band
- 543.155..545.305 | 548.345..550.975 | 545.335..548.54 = 0.07 nm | 15.9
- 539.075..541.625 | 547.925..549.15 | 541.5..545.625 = -0.07 nm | 15.7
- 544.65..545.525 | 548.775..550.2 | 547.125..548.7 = 0.03 nm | 15.9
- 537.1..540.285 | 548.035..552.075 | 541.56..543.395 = -0.01 nm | 15.9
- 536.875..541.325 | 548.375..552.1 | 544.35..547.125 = 0.02 nm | 15.8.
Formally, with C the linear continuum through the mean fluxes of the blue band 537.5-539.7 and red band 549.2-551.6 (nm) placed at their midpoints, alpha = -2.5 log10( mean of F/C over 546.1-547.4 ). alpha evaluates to 0.03 mag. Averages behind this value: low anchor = 16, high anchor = 15.8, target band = 15.5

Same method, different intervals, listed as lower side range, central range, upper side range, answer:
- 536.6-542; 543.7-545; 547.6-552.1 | -0.01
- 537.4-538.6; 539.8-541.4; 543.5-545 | 0.04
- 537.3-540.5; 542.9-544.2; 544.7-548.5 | 0.01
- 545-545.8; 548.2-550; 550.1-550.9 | -0.01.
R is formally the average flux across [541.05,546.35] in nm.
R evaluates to 15.9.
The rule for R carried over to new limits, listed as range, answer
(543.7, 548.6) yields 15.7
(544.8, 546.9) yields 15.8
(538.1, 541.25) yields 15.7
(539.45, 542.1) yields 15.7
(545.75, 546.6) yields 15.6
